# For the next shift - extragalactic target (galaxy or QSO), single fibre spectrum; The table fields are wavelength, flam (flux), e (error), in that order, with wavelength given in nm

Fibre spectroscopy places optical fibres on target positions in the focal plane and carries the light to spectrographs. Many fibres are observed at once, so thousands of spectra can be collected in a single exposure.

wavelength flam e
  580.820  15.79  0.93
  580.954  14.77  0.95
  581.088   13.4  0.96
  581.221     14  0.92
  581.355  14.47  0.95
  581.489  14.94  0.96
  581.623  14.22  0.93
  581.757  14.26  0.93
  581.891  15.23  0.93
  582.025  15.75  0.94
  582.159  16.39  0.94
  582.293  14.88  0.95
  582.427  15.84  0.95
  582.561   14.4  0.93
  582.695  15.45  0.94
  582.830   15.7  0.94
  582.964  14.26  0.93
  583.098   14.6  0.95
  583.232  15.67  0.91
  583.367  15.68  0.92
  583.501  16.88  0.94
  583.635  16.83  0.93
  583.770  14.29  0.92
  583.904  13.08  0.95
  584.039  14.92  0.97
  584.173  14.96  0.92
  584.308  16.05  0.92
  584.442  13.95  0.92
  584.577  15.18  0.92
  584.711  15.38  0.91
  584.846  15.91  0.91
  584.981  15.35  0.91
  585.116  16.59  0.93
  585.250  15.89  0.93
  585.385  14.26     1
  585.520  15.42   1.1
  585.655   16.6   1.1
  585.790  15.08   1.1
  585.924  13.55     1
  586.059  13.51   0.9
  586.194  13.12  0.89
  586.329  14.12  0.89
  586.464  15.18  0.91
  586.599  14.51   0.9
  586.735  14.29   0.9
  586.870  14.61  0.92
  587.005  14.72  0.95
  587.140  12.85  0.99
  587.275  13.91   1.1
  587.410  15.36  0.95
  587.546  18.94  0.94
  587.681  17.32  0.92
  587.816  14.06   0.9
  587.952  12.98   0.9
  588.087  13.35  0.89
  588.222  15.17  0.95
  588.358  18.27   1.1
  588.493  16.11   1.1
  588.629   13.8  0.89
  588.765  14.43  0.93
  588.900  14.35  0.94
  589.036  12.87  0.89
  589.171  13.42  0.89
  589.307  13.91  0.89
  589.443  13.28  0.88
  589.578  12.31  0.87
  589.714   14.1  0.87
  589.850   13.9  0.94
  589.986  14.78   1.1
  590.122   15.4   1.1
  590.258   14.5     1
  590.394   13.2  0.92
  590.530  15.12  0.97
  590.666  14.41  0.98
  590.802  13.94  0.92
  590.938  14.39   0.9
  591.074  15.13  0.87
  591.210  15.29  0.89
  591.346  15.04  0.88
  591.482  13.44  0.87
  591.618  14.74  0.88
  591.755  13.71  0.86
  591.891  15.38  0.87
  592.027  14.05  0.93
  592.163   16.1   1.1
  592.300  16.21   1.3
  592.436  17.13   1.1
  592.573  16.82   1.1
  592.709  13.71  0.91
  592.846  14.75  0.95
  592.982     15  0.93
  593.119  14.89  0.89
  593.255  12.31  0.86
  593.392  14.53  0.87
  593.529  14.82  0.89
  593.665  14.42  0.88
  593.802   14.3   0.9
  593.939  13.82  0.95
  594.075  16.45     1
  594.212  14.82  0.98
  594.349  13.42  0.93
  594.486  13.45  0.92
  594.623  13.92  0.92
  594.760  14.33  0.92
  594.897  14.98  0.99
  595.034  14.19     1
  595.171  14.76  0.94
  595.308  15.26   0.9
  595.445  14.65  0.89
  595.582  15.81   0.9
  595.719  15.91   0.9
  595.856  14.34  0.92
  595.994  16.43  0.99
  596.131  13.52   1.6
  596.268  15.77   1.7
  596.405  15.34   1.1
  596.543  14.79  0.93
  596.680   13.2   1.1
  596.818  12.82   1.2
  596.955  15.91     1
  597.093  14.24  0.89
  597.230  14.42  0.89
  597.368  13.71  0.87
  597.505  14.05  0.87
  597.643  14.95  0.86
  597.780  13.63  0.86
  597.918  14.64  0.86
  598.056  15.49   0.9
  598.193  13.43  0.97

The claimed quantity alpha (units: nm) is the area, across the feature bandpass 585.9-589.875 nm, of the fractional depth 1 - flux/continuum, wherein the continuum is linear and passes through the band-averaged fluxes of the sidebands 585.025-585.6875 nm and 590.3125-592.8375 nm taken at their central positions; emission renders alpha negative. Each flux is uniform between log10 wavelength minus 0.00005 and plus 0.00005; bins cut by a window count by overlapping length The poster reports 0.24 nm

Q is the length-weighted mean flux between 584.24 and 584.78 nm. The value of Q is 15.1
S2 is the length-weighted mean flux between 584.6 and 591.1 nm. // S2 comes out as 14.7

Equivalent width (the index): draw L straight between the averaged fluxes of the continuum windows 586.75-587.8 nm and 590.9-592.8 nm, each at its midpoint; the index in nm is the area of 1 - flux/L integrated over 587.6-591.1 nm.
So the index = 0.18 nm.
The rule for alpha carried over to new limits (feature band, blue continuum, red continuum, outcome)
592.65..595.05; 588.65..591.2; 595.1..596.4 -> 0.078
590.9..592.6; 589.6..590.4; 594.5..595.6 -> -0.091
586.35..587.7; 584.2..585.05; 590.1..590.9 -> -0.014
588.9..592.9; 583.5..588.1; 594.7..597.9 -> 0.076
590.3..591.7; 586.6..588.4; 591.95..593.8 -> 0.047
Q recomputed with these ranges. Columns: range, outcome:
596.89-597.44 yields 14.6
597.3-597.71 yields 14.2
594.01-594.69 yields 14.4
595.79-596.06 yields 15.3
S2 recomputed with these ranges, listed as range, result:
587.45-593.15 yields 14.8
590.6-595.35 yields 14.7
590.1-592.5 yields 14.8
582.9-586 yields 15.2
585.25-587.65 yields 14.8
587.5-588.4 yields 15.6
